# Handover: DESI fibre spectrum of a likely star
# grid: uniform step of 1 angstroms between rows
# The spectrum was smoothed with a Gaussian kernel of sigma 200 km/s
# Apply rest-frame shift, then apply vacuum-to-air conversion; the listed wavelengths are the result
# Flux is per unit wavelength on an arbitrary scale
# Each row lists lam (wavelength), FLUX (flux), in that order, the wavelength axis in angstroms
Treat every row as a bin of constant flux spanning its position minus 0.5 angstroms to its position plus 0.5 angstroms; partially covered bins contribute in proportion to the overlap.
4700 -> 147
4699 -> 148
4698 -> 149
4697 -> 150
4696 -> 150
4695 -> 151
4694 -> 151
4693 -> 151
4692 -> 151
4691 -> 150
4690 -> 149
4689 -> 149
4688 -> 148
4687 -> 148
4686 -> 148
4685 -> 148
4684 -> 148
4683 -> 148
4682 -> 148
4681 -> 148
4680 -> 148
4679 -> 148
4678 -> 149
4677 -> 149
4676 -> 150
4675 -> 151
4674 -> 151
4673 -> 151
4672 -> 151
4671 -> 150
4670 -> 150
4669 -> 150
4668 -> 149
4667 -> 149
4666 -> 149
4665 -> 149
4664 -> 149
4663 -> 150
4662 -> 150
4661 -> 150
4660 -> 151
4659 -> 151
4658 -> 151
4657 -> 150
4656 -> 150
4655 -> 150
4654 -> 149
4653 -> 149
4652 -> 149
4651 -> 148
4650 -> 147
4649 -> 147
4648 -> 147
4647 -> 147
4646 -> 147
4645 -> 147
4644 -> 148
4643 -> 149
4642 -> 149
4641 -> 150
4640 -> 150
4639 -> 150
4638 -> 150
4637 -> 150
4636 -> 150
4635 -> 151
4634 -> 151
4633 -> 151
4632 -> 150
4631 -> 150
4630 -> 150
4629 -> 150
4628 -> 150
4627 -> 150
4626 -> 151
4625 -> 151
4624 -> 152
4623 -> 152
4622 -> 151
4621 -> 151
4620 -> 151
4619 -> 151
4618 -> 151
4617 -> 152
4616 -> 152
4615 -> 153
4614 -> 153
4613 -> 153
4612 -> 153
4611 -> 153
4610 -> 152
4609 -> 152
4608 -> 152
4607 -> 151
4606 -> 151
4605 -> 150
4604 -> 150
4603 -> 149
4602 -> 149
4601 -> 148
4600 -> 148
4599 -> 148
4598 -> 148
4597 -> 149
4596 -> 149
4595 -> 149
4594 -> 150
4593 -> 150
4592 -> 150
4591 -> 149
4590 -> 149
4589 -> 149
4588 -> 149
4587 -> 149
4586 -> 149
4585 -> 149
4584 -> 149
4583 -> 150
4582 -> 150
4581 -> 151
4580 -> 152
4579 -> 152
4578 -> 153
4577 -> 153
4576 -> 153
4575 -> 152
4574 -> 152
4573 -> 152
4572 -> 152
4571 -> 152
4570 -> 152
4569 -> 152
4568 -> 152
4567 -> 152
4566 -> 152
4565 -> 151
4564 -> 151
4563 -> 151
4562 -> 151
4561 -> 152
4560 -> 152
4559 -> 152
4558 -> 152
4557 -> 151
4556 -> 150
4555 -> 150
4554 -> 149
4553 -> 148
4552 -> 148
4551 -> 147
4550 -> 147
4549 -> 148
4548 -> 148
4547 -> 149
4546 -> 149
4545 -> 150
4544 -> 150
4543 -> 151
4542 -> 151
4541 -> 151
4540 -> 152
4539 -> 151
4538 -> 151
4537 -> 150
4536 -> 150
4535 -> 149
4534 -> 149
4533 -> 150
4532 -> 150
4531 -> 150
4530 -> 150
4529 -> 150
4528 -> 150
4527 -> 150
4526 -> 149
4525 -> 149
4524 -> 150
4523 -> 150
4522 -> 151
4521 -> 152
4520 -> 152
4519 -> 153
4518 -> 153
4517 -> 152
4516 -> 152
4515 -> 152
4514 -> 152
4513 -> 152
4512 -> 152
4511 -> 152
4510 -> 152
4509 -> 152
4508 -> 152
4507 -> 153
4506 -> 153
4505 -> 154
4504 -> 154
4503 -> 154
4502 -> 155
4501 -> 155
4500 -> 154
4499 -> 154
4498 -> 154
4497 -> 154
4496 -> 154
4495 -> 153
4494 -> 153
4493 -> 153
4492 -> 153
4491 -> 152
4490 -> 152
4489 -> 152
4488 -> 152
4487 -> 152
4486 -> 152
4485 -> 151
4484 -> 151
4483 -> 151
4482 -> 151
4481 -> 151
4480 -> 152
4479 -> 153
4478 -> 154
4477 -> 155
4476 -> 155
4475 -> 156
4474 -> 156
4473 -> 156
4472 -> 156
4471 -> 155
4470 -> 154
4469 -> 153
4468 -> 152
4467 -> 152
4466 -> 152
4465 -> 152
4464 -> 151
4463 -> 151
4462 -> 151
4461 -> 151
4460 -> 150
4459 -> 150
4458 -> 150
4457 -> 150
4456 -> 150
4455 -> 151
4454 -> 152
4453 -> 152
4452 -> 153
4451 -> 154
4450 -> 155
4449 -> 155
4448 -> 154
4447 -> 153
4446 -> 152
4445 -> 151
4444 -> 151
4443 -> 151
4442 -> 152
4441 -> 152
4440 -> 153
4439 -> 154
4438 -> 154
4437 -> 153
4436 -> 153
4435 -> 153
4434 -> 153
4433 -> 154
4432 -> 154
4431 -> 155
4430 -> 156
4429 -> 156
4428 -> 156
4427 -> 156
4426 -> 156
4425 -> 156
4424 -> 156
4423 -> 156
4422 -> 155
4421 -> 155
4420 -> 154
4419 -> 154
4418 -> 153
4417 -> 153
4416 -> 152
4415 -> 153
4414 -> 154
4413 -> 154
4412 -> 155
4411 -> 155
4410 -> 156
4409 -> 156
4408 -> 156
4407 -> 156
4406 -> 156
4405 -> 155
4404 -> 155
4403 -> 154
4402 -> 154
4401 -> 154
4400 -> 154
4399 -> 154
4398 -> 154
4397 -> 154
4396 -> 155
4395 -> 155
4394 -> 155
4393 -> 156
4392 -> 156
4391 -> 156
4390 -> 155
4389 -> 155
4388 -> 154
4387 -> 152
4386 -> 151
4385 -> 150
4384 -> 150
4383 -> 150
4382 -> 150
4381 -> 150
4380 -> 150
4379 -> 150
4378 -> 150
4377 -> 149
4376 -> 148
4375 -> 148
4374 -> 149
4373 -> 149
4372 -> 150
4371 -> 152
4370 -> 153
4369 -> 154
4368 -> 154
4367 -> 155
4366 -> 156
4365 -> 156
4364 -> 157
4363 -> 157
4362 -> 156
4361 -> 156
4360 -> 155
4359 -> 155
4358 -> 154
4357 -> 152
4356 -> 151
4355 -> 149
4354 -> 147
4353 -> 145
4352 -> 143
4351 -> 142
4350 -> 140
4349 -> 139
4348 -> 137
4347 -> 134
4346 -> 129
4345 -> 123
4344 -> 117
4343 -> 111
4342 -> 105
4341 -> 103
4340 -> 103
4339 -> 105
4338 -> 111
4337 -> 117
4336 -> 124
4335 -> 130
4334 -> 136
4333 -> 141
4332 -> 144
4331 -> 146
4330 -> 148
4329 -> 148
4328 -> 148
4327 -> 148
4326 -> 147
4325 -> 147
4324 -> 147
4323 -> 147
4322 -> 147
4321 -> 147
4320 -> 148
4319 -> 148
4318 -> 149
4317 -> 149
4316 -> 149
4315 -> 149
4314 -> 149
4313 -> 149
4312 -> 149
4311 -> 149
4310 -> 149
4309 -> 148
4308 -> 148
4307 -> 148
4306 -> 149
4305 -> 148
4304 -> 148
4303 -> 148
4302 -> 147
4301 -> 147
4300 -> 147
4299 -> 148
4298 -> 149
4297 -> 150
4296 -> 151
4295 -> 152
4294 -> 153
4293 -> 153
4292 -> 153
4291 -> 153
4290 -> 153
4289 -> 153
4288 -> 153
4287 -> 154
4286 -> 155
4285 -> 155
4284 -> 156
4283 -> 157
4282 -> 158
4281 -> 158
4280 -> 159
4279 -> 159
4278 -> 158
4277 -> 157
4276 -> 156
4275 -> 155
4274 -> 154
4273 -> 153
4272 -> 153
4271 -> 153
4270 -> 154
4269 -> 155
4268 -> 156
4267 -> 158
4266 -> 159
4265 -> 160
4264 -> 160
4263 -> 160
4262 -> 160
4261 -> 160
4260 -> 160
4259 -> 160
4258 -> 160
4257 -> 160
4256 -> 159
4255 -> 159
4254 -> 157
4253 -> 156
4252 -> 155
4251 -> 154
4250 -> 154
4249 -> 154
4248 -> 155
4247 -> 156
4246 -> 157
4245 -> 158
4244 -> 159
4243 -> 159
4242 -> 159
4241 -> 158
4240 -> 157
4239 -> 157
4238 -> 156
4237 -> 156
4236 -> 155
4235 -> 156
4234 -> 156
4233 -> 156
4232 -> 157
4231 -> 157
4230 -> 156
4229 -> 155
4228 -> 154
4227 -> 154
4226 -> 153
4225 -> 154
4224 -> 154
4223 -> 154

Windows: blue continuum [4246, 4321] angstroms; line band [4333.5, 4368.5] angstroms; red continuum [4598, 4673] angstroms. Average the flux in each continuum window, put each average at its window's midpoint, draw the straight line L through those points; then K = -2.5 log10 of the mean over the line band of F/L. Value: 0.12 mag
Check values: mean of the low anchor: 154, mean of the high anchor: 150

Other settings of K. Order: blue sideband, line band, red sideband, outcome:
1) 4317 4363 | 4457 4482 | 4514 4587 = -0.05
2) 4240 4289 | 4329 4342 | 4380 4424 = 0.23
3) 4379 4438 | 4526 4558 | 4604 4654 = 0.02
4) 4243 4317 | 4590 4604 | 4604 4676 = 0.01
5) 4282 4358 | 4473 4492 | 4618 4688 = -0.05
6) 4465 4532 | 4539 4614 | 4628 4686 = 0.00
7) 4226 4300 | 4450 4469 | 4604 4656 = 0.01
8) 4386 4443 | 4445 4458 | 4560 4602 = 0.01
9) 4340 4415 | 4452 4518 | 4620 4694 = -0.03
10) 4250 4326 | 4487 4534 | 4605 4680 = -0.01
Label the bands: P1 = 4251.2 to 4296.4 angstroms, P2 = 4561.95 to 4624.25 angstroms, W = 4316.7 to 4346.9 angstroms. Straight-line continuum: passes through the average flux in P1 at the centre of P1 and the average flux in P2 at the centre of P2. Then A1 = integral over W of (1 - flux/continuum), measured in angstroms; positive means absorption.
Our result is 4.2 angstroms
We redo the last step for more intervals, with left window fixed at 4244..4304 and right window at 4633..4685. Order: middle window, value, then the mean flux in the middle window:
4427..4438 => -0.12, 154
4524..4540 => 0.14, 150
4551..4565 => 0.04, 150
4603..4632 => -0.27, 151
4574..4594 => 0.00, 150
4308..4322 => 0.54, 149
